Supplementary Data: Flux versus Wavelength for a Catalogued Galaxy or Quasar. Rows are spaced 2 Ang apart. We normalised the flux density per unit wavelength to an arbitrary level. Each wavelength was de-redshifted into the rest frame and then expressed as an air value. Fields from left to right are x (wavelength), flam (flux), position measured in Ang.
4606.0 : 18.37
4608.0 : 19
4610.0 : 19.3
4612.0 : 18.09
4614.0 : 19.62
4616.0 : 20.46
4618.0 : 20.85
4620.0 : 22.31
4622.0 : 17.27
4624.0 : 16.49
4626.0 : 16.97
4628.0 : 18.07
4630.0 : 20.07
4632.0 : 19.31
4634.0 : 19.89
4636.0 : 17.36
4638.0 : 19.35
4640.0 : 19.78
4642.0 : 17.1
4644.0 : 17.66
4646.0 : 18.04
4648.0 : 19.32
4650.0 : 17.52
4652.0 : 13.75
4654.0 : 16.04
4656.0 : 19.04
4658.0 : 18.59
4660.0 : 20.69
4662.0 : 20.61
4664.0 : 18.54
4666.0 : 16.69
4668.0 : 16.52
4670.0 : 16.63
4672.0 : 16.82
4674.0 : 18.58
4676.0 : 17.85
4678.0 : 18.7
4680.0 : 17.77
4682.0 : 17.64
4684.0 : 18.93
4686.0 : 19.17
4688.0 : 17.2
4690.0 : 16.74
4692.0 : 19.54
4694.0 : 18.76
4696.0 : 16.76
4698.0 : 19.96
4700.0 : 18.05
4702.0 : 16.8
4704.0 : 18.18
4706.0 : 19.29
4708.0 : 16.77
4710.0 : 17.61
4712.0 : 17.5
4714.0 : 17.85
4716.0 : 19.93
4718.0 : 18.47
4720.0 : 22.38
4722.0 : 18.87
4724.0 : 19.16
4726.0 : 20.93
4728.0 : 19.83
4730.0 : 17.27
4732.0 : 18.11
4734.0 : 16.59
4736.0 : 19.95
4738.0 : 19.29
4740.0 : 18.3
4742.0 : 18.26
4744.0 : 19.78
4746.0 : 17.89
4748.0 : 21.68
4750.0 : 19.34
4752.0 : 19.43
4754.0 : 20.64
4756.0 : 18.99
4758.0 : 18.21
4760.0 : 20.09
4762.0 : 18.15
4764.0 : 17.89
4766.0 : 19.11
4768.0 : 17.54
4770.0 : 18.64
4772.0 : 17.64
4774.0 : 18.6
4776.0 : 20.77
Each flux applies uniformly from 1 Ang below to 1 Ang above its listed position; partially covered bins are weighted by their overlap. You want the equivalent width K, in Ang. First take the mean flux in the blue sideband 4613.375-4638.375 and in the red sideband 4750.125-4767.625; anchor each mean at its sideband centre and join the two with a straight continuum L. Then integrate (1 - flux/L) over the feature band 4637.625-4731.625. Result 3.8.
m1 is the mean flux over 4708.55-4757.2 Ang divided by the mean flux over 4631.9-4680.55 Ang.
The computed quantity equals 1.1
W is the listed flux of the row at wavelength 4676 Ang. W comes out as 17.85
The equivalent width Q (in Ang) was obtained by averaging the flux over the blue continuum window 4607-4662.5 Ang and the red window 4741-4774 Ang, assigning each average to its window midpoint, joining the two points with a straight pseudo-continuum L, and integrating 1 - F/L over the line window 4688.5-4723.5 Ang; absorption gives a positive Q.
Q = 0.7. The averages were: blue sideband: 18.6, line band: 18.4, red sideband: 18.9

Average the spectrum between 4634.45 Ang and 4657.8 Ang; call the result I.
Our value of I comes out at 17.8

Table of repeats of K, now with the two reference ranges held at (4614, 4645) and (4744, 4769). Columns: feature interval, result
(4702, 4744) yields 0.76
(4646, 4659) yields 1.03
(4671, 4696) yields 1.18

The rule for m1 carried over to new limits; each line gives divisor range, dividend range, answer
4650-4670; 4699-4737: 1.05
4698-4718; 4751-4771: 1.04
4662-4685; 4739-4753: 1.08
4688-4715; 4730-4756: 1.06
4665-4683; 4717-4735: 1.09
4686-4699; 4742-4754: 1.07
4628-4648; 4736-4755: 1.04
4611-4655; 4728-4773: 1.02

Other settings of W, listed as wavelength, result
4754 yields 20.64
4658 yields 18.59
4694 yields 18.76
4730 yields 17.27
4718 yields 18.47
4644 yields 17.66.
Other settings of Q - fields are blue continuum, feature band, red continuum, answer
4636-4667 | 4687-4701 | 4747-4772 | 0.3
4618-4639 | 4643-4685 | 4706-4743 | 2.0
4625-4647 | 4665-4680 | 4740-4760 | 1.1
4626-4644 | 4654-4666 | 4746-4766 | -0.1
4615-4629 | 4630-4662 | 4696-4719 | 0.6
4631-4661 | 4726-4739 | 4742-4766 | 0.2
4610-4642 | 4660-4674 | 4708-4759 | 0.8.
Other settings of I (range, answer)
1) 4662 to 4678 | 17.7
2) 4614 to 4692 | 18.3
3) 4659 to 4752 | 18.5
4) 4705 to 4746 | 18.8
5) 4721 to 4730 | 19.4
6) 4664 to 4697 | 17.8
